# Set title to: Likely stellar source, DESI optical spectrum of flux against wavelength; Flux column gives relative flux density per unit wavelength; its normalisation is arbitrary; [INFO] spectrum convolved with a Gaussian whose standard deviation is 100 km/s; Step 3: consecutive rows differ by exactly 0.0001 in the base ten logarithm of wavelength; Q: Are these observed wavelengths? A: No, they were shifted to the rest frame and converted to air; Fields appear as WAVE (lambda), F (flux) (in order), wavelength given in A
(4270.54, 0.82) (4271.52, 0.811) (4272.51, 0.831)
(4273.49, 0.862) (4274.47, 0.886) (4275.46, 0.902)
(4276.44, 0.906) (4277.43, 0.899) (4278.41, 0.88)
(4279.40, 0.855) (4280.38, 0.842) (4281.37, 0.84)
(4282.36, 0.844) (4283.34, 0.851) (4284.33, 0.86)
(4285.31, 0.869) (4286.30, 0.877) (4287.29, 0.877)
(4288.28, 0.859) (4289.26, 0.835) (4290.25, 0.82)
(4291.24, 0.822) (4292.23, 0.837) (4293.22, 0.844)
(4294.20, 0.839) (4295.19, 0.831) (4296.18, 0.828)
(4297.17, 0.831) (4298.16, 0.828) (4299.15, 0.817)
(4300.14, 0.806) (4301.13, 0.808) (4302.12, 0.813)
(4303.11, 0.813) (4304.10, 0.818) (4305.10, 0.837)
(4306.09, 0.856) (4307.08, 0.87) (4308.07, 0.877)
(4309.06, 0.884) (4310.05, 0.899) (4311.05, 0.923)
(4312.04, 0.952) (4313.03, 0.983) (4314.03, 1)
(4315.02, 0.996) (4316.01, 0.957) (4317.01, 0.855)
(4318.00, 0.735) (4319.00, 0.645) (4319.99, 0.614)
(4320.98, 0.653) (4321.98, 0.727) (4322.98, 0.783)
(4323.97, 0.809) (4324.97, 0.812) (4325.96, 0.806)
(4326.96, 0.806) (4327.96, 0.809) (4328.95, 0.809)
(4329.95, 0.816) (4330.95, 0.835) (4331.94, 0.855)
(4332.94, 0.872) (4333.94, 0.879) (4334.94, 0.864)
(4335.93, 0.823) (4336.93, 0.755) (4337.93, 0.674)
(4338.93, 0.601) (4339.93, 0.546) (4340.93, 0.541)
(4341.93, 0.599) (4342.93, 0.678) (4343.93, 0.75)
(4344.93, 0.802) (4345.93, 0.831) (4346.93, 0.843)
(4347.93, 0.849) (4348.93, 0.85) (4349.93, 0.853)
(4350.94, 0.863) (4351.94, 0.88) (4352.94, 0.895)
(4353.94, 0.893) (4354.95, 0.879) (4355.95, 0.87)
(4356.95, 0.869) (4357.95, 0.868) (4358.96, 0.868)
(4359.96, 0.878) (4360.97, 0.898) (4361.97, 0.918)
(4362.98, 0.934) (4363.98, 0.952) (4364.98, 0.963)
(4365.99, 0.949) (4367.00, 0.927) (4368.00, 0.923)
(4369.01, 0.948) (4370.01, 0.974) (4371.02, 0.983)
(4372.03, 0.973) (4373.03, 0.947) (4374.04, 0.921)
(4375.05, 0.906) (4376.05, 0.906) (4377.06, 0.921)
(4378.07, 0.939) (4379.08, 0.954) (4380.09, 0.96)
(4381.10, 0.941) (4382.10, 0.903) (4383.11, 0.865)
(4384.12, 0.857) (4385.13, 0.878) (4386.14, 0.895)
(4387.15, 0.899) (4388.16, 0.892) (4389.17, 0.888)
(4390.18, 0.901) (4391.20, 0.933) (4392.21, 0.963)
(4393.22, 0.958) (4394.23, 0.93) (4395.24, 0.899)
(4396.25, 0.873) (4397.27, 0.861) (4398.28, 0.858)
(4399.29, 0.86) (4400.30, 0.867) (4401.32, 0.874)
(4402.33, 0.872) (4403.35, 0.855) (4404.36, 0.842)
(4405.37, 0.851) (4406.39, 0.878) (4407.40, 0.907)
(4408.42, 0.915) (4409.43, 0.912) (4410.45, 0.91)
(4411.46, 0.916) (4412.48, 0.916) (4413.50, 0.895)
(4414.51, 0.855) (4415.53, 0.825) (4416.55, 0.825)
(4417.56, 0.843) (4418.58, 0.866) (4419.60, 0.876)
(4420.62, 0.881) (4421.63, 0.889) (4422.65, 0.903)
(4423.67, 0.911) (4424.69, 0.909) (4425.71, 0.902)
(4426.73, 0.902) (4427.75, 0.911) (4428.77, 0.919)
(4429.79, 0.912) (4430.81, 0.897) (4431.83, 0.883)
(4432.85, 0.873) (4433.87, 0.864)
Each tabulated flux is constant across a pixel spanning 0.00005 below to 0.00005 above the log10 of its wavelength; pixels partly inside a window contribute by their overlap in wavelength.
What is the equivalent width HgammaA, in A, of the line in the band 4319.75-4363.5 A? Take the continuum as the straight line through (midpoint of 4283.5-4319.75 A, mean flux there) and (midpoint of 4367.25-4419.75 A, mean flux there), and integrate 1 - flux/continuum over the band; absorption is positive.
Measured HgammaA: 3.6 A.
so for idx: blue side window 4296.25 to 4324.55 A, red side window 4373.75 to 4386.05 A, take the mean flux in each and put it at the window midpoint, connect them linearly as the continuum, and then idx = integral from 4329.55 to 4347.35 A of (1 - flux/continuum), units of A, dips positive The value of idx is 2.3 A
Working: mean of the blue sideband 0.835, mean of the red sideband 0.912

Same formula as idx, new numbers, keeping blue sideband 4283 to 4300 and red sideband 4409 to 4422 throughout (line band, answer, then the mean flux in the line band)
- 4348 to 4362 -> -0.2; 0.875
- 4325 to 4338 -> 0.5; 0.821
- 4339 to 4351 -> 1.6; 0.741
